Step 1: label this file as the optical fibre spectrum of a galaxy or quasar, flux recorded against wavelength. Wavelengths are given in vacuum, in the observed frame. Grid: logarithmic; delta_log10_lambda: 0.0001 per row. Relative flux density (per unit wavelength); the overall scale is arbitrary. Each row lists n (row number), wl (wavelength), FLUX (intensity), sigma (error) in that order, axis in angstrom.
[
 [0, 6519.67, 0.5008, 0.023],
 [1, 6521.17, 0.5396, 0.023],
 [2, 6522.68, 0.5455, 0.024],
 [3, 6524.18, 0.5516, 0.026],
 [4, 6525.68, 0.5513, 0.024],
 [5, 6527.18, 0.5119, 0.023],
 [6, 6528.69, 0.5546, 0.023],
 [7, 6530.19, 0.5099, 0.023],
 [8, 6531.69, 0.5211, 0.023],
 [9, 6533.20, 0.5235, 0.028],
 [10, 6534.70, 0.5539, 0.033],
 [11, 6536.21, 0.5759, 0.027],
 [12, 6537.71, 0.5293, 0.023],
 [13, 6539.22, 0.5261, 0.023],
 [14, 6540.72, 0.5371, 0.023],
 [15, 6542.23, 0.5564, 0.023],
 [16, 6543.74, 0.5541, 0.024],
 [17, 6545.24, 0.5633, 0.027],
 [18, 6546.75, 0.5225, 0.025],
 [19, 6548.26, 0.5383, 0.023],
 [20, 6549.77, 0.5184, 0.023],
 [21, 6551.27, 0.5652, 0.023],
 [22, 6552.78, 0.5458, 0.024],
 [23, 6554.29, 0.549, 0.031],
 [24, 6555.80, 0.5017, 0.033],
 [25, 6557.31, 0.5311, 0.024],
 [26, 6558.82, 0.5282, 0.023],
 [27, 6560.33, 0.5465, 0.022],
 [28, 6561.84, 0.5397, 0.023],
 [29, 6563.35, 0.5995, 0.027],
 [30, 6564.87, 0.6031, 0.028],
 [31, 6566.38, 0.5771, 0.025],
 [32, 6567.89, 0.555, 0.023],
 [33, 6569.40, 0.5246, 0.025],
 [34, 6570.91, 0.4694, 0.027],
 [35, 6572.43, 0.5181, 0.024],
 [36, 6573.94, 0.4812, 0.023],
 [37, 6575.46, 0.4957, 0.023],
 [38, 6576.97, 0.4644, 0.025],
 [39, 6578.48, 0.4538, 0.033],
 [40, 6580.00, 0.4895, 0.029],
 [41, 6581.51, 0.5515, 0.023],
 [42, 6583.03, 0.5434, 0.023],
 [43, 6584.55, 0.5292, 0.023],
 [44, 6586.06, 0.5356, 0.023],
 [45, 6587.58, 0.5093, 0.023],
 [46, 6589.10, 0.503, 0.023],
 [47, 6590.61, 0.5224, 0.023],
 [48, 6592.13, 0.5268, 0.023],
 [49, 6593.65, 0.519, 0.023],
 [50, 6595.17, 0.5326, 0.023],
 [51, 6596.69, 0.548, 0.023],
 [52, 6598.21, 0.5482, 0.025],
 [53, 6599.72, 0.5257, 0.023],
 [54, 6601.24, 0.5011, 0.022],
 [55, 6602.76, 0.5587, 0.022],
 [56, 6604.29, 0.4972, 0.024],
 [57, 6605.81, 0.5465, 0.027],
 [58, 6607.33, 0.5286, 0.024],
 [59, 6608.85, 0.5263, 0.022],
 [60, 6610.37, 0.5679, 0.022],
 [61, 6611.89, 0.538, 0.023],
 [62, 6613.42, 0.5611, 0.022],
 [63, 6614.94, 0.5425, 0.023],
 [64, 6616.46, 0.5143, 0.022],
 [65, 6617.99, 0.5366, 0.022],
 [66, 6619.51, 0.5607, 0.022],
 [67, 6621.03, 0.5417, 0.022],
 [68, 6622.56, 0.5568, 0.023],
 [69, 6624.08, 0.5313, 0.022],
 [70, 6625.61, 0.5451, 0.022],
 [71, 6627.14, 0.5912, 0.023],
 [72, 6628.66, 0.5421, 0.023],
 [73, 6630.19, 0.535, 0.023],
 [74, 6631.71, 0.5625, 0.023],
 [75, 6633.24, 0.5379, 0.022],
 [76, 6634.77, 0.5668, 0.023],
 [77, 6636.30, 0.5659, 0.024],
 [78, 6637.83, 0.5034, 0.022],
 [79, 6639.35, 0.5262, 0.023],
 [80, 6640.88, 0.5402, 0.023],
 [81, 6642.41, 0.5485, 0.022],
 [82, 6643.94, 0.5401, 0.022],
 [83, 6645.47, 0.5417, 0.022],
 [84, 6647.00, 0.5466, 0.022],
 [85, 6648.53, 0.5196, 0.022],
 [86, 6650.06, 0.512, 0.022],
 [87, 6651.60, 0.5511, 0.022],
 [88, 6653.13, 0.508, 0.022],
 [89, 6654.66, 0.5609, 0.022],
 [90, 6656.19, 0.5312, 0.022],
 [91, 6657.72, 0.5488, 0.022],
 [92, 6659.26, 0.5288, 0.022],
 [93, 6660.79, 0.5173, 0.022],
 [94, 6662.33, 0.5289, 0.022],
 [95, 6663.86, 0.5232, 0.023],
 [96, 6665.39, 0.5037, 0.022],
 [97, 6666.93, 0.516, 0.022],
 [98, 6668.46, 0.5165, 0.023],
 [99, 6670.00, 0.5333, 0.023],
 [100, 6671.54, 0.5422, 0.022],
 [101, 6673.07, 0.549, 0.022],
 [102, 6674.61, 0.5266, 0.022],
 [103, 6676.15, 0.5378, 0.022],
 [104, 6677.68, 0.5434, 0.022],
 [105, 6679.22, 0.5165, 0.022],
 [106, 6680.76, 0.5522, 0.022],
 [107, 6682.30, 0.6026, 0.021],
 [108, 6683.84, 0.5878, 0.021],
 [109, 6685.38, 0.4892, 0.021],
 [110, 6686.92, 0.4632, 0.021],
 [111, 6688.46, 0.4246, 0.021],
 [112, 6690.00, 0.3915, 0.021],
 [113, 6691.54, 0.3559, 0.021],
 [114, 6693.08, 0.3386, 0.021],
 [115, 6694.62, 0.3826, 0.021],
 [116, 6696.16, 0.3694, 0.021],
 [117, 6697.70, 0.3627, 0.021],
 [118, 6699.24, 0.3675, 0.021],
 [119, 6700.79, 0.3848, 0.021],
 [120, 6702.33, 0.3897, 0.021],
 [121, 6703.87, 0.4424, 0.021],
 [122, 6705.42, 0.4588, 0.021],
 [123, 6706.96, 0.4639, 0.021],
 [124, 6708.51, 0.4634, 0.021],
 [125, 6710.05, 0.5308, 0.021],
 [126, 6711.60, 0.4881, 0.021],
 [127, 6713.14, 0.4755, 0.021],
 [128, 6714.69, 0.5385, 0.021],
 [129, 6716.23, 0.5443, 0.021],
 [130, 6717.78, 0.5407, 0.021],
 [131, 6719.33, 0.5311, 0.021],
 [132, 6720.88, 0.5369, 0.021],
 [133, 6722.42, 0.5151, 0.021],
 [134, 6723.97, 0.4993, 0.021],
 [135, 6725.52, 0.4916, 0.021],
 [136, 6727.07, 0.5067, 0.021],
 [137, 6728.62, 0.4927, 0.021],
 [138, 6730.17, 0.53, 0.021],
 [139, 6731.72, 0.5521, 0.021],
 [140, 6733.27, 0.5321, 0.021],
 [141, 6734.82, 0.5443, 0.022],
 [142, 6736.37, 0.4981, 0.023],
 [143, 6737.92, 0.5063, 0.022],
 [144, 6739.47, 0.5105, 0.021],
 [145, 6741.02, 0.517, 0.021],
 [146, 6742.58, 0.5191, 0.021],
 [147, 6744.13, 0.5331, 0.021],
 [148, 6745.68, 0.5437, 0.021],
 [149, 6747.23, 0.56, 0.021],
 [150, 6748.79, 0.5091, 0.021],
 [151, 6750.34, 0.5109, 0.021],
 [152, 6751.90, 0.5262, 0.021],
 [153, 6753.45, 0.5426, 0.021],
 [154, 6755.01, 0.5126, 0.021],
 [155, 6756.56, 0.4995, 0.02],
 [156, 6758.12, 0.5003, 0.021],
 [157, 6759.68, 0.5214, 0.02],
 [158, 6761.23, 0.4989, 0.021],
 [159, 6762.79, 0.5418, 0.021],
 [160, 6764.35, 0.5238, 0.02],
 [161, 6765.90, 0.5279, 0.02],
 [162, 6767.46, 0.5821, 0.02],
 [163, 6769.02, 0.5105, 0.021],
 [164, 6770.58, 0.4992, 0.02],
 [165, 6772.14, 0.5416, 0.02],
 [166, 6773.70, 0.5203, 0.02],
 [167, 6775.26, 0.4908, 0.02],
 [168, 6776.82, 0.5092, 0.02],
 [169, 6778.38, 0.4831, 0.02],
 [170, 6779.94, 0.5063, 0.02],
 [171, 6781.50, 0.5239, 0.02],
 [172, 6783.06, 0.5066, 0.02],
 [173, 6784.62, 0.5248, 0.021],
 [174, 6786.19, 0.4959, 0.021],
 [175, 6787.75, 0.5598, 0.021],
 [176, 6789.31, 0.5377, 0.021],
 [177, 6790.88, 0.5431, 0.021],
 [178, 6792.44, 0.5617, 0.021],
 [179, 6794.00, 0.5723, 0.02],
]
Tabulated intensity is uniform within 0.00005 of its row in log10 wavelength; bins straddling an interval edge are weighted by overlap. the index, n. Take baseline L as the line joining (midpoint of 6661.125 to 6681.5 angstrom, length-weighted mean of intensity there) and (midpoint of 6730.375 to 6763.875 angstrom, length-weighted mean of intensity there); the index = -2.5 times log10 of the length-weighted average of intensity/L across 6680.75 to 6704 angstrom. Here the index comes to 0.23 mag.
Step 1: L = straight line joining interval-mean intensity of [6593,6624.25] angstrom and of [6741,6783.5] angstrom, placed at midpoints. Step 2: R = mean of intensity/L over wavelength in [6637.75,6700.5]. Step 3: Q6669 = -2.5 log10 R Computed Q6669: 0.06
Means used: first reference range 0.538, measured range 0.5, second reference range 0.52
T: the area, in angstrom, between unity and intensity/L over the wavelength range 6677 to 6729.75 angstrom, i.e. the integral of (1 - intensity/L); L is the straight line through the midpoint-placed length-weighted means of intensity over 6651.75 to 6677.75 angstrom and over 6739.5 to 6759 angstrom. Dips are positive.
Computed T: 5.47 angstrom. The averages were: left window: 0.531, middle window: 0.472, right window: 0.522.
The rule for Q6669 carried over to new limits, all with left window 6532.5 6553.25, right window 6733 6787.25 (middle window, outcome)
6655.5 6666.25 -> 0.010 mag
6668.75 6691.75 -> 0.035 mag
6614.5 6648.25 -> -0.021 mag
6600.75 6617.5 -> 0.003 mag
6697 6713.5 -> 0.197 mag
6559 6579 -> 0.030 mag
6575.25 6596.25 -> 0.052 mag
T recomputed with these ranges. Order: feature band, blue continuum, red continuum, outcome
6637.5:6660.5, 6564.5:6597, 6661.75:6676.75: -0.36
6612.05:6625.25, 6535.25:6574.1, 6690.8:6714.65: -1.43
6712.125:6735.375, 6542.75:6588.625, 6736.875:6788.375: 0.01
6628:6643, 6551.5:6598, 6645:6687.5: -0.35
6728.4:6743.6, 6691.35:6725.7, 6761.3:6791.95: -1.21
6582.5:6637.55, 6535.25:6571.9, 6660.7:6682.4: -0.03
